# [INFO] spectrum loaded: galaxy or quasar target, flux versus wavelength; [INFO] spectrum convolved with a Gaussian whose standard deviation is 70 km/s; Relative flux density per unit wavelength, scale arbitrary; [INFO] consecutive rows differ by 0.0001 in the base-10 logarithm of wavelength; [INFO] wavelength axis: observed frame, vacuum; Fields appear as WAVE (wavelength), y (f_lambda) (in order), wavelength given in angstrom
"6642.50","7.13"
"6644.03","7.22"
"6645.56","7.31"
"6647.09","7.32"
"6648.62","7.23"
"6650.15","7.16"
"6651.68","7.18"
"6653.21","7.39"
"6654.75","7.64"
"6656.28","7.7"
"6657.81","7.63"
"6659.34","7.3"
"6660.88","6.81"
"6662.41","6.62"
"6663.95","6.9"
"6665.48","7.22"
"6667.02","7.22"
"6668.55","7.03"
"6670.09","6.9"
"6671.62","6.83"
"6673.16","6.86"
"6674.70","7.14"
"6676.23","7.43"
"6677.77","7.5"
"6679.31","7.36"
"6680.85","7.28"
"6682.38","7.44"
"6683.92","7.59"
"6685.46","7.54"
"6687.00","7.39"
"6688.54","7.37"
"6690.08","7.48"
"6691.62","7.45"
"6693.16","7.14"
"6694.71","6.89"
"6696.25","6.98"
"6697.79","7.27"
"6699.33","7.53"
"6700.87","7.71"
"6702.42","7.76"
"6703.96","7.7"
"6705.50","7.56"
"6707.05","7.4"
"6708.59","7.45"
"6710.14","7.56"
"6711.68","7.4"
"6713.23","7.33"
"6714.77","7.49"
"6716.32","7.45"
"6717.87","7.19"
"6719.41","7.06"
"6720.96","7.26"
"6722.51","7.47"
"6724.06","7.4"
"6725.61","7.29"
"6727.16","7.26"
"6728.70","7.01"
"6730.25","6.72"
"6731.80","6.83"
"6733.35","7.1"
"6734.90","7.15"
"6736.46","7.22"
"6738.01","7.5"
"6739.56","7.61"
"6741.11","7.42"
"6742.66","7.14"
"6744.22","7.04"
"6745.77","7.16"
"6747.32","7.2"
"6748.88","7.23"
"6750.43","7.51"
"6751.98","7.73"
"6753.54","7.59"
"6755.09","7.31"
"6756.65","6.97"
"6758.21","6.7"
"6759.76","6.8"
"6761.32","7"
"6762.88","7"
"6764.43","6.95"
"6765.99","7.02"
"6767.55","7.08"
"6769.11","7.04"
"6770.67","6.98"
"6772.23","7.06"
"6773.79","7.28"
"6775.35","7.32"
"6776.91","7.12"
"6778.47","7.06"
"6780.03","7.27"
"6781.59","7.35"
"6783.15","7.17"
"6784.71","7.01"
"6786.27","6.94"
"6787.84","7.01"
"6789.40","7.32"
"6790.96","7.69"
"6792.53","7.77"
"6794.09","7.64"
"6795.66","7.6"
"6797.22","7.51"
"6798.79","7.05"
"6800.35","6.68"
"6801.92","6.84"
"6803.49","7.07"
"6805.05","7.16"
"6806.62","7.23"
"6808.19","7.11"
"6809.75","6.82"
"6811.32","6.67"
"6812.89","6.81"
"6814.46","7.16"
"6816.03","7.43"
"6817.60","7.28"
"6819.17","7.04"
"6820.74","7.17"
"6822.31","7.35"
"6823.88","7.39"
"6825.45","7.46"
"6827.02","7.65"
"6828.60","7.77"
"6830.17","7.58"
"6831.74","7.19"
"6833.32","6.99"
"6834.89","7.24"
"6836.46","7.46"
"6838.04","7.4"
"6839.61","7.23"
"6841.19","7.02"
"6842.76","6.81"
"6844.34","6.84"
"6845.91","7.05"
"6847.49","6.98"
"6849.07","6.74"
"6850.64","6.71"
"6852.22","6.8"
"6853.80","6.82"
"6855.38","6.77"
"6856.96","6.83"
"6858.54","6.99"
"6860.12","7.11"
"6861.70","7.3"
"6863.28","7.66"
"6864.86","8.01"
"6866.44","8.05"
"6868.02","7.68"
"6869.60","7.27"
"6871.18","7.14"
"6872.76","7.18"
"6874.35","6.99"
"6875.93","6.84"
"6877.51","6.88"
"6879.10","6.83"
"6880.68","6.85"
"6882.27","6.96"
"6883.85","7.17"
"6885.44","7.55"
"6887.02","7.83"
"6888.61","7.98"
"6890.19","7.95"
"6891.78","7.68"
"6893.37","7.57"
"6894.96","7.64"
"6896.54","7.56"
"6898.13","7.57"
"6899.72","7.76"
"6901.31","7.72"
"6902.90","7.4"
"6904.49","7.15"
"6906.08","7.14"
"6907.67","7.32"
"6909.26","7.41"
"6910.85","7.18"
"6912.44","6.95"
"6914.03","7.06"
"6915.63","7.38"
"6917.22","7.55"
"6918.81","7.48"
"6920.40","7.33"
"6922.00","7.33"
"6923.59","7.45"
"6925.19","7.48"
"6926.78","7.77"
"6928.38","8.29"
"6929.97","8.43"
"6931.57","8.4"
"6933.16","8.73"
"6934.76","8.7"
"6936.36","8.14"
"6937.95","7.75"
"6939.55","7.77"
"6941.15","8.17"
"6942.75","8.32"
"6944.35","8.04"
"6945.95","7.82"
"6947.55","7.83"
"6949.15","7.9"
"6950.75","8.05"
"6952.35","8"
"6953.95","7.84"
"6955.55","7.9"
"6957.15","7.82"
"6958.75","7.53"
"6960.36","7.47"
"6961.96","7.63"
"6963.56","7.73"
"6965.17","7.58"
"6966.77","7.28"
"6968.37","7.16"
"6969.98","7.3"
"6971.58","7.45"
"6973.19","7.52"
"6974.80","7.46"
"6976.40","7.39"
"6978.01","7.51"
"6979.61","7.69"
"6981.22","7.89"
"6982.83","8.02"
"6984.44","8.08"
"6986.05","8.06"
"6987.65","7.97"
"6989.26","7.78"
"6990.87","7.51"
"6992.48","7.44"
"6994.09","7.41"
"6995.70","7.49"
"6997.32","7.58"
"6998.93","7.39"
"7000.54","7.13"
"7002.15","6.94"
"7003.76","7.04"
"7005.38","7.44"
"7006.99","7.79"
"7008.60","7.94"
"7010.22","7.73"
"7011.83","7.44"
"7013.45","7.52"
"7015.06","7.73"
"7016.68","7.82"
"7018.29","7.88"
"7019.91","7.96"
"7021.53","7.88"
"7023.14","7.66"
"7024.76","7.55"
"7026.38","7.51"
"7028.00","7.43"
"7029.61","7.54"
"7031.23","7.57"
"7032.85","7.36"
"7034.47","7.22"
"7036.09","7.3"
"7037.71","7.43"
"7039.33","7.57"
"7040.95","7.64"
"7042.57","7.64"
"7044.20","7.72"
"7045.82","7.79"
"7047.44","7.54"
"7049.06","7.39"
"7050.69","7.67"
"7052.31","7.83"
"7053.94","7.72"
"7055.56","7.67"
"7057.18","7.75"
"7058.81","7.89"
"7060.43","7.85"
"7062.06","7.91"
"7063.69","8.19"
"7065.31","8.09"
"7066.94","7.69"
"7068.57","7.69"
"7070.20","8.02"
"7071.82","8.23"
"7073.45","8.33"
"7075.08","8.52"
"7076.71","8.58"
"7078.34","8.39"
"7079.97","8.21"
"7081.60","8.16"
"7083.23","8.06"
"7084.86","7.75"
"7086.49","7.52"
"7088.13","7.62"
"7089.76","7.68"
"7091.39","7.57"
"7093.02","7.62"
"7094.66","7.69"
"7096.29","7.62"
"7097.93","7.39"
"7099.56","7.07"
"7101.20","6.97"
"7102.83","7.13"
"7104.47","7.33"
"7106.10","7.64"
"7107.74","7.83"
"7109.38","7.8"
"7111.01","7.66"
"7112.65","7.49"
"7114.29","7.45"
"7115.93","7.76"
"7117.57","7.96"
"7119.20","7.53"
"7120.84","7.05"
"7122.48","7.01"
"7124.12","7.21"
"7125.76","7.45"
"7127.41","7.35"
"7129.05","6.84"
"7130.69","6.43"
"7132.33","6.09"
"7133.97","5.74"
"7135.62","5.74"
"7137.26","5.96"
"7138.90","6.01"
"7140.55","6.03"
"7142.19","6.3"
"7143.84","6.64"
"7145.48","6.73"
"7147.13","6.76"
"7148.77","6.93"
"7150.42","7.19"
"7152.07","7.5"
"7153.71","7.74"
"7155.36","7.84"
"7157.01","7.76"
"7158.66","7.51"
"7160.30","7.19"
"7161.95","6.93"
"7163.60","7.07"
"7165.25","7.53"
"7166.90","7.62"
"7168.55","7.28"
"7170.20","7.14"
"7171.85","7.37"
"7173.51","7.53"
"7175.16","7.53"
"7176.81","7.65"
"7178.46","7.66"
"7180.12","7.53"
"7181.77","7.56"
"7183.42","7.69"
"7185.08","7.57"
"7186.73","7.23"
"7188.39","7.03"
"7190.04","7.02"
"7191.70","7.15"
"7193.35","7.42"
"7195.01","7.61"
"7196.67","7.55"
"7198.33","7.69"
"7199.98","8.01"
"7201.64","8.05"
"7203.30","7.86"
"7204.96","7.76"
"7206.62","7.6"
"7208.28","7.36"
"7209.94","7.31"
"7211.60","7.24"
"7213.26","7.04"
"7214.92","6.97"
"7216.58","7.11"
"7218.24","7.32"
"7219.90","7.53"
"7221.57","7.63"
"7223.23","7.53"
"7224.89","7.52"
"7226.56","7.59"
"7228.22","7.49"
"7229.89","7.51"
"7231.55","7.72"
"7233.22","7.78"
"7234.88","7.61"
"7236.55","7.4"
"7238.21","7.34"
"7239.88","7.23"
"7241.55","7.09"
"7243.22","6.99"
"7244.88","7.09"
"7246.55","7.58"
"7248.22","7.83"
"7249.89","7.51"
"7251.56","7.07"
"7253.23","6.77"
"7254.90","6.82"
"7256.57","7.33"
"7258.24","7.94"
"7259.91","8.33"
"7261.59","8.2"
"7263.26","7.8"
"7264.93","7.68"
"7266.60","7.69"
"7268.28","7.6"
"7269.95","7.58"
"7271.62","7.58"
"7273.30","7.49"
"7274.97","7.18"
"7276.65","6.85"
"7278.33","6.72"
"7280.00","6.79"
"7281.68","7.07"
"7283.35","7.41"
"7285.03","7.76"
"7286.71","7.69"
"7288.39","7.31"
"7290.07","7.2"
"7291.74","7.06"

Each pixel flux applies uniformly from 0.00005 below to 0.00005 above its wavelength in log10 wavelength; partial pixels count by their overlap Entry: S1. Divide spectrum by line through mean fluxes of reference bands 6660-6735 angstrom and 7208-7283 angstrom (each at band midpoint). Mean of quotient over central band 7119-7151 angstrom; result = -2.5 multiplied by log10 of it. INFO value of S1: 0.12 mag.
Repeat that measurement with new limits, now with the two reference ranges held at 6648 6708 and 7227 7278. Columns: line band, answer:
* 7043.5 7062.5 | -0.05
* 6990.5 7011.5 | -0.01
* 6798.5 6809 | 0.05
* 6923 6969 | -0.07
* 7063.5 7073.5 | -0.08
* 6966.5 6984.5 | -0.02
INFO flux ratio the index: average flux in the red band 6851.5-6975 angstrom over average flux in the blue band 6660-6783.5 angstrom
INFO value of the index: 1.0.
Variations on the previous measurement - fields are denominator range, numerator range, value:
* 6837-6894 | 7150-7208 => 1.04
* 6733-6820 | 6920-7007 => 1.08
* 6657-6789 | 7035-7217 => 1.03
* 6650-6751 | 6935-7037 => 1.05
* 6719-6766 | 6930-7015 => 1.08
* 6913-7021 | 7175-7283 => 0.97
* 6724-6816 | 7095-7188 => 1.00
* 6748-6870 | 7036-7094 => 1.09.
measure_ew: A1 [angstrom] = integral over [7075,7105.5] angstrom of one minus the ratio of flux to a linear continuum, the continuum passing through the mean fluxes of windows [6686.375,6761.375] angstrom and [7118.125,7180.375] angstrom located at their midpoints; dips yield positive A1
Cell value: -2.8 angstrom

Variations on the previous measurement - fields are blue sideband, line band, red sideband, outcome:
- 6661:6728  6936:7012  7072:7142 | -3.4 angstrom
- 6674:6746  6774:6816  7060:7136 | 1.2 angstrom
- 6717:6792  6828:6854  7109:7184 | 0.3 angstrom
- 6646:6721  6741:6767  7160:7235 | 0.6 angstrom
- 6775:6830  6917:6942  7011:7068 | -1.6 angstrom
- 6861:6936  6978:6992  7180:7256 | -0.6 angstrom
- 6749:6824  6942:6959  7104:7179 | -1.8 angstrom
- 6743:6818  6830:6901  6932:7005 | 1.5 angstrom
